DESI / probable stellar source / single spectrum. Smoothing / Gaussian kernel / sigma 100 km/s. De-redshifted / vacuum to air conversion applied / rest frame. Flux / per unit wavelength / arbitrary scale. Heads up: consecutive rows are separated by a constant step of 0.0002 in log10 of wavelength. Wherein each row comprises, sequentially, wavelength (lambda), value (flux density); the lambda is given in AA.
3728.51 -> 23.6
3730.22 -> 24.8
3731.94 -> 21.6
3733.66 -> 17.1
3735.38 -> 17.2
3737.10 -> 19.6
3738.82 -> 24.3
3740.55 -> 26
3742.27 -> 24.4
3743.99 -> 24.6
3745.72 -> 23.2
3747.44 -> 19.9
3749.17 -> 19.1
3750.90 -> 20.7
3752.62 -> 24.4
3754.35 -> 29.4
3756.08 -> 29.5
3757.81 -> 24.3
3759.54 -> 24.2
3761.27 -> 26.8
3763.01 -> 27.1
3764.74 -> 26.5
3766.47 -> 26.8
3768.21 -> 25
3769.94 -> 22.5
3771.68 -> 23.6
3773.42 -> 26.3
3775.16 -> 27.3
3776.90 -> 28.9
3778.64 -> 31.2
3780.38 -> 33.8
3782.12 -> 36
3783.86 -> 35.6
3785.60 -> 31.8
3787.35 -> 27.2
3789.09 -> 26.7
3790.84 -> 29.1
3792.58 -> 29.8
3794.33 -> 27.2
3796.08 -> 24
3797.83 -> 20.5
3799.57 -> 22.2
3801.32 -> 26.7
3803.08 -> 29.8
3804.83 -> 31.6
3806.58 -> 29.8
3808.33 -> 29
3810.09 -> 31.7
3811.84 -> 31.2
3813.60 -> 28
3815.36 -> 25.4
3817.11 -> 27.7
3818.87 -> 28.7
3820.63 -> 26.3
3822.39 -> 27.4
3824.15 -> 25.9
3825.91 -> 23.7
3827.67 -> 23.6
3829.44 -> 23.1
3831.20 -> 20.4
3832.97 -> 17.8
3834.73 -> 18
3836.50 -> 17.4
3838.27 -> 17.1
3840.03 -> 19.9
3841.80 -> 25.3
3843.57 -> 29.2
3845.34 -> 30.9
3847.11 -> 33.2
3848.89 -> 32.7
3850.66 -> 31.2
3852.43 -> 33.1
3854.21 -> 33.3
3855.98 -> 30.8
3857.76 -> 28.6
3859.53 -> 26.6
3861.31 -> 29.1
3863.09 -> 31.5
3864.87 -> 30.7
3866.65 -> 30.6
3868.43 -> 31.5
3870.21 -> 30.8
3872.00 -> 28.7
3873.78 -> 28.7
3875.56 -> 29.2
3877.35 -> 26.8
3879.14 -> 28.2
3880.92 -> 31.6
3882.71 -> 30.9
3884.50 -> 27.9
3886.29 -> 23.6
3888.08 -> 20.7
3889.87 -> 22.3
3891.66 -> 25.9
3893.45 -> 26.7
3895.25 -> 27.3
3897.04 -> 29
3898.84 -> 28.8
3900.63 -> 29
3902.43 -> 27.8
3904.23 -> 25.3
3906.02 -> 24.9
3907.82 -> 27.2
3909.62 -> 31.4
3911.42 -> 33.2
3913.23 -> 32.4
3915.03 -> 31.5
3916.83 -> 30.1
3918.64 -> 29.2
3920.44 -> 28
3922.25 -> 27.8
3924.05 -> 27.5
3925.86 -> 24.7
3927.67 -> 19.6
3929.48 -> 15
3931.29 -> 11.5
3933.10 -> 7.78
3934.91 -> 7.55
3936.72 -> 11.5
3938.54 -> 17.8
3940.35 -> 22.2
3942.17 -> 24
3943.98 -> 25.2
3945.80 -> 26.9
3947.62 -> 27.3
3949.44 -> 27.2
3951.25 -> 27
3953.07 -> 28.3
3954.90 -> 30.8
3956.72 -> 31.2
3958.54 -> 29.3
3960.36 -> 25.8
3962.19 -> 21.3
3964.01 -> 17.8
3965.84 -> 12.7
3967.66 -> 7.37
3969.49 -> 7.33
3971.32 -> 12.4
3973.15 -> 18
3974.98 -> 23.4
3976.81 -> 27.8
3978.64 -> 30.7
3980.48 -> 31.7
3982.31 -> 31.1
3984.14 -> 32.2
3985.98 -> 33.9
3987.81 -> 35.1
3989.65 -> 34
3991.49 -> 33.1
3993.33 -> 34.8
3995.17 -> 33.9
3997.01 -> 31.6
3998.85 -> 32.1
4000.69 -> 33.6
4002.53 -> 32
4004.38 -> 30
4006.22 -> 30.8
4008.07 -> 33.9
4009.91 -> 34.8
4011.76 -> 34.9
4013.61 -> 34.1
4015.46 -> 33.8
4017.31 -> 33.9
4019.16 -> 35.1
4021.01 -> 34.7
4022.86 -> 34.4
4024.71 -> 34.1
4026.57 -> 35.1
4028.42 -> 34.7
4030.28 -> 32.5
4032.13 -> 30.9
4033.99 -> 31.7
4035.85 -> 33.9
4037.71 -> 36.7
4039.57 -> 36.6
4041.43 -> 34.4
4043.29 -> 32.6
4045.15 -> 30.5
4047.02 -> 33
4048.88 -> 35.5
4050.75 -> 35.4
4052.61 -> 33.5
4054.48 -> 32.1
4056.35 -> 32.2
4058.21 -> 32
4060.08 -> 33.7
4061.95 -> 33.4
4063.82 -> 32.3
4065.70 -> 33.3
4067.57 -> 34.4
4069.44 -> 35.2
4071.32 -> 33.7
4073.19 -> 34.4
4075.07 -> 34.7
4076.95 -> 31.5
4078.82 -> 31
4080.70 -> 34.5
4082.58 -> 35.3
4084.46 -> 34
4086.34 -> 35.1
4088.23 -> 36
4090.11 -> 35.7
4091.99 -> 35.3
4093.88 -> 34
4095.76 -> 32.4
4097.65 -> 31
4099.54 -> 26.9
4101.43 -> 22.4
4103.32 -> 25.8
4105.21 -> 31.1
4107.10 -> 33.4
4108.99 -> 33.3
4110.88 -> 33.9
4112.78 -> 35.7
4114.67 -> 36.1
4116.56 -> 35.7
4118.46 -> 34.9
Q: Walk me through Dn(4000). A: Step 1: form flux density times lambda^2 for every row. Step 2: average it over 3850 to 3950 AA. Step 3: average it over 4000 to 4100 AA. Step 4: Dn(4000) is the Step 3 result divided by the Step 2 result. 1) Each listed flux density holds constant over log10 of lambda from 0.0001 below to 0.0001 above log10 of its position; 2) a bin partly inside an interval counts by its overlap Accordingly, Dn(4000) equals 1.4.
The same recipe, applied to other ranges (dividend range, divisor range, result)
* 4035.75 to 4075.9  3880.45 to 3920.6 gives 1.30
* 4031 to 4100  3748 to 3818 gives 1.41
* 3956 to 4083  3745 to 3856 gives 1.30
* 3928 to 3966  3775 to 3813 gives 0.80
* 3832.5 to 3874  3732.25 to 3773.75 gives 1.24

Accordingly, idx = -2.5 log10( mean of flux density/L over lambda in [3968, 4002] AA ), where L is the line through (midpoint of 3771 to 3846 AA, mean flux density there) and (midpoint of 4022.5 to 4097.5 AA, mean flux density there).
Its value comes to 0.12 mag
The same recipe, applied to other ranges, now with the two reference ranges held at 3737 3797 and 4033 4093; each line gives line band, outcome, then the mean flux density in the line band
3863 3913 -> 0.05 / 28.2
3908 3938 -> 0.30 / 23.1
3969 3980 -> 0.45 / 20.9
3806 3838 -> 0.12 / 25.1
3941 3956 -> 0.15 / 27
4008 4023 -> -0.06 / 34.4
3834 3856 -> 0.06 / 27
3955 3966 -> 0.28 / 24.3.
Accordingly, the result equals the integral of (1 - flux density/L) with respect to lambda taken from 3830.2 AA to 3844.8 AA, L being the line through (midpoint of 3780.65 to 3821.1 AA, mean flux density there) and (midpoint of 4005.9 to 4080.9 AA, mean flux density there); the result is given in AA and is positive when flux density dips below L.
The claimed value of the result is 4.2 AA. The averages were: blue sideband 28.6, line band 20.9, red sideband 33.7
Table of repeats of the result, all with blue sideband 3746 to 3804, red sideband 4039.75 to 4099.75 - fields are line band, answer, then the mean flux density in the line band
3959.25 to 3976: 7.9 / 16.5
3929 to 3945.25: 7.7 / 16.1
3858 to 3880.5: -0.4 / 29.4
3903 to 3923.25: 0.5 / 29.2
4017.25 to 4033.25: -0.7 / 33.9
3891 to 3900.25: 0.6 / 27.7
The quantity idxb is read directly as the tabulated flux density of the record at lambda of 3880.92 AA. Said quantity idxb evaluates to 31.6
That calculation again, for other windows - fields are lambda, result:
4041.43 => 34.4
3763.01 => 27.1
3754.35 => 29.4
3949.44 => 27.2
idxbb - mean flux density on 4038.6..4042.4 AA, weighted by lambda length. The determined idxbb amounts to 35.5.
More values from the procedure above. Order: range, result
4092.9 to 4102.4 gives 29.3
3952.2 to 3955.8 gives 29.5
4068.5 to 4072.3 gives 34.5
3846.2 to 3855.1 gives 32.7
